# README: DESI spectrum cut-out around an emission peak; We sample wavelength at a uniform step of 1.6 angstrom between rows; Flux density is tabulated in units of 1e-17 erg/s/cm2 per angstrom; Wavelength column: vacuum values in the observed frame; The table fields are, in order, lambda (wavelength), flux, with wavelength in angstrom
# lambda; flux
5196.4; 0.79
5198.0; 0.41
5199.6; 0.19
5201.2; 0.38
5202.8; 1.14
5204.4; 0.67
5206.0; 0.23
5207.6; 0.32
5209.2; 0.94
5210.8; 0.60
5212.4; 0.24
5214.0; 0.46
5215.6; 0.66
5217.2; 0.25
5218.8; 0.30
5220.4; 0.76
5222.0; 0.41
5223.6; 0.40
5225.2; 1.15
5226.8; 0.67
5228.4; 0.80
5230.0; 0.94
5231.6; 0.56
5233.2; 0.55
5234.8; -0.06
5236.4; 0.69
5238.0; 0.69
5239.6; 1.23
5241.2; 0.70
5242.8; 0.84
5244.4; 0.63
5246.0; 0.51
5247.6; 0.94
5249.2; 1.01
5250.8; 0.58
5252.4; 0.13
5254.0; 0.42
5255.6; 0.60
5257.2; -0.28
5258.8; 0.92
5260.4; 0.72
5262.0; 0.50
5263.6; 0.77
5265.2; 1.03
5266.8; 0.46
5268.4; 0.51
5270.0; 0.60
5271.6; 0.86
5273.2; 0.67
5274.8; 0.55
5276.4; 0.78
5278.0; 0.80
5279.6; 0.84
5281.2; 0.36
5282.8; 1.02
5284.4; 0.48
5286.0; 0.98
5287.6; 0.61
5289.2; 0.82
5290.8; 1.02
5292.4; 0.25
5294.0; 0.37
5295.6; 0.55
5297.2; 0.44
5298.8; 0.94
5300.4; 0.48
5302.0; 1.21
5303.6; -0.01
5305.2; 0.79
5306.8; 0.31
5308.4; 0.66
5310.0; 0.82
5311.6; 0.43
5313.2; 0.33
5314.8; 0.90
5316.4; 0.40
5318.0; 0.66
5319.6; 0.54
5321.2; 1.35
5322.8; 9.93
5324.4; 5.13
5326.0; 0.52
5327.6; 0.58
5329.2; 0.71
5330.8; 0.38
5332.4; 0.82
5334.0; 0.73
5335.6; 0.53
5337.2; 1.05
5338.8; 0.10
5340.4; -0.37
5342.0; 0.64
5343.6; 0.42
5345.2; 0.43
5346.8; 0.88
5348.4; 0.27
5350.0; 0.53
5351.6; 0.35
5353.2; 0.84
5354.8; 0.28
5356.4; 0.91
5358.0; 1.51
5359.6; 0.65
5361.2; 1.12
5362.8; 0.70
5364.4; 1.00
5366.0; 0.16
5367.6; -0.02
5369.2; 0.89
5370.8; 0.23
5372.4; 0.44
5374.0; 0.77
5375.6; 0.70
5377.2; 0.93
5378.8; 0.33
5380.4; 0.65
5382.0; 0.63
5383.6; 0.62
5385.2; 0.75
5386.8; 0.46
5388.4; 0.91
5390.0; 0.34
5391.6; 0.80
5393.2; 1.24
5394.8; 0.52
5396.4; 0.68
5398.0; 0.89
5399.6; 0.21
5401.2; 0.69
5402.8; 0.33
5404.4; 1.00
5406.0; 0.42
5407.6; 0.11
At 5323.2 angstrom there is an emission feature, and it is H-beta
